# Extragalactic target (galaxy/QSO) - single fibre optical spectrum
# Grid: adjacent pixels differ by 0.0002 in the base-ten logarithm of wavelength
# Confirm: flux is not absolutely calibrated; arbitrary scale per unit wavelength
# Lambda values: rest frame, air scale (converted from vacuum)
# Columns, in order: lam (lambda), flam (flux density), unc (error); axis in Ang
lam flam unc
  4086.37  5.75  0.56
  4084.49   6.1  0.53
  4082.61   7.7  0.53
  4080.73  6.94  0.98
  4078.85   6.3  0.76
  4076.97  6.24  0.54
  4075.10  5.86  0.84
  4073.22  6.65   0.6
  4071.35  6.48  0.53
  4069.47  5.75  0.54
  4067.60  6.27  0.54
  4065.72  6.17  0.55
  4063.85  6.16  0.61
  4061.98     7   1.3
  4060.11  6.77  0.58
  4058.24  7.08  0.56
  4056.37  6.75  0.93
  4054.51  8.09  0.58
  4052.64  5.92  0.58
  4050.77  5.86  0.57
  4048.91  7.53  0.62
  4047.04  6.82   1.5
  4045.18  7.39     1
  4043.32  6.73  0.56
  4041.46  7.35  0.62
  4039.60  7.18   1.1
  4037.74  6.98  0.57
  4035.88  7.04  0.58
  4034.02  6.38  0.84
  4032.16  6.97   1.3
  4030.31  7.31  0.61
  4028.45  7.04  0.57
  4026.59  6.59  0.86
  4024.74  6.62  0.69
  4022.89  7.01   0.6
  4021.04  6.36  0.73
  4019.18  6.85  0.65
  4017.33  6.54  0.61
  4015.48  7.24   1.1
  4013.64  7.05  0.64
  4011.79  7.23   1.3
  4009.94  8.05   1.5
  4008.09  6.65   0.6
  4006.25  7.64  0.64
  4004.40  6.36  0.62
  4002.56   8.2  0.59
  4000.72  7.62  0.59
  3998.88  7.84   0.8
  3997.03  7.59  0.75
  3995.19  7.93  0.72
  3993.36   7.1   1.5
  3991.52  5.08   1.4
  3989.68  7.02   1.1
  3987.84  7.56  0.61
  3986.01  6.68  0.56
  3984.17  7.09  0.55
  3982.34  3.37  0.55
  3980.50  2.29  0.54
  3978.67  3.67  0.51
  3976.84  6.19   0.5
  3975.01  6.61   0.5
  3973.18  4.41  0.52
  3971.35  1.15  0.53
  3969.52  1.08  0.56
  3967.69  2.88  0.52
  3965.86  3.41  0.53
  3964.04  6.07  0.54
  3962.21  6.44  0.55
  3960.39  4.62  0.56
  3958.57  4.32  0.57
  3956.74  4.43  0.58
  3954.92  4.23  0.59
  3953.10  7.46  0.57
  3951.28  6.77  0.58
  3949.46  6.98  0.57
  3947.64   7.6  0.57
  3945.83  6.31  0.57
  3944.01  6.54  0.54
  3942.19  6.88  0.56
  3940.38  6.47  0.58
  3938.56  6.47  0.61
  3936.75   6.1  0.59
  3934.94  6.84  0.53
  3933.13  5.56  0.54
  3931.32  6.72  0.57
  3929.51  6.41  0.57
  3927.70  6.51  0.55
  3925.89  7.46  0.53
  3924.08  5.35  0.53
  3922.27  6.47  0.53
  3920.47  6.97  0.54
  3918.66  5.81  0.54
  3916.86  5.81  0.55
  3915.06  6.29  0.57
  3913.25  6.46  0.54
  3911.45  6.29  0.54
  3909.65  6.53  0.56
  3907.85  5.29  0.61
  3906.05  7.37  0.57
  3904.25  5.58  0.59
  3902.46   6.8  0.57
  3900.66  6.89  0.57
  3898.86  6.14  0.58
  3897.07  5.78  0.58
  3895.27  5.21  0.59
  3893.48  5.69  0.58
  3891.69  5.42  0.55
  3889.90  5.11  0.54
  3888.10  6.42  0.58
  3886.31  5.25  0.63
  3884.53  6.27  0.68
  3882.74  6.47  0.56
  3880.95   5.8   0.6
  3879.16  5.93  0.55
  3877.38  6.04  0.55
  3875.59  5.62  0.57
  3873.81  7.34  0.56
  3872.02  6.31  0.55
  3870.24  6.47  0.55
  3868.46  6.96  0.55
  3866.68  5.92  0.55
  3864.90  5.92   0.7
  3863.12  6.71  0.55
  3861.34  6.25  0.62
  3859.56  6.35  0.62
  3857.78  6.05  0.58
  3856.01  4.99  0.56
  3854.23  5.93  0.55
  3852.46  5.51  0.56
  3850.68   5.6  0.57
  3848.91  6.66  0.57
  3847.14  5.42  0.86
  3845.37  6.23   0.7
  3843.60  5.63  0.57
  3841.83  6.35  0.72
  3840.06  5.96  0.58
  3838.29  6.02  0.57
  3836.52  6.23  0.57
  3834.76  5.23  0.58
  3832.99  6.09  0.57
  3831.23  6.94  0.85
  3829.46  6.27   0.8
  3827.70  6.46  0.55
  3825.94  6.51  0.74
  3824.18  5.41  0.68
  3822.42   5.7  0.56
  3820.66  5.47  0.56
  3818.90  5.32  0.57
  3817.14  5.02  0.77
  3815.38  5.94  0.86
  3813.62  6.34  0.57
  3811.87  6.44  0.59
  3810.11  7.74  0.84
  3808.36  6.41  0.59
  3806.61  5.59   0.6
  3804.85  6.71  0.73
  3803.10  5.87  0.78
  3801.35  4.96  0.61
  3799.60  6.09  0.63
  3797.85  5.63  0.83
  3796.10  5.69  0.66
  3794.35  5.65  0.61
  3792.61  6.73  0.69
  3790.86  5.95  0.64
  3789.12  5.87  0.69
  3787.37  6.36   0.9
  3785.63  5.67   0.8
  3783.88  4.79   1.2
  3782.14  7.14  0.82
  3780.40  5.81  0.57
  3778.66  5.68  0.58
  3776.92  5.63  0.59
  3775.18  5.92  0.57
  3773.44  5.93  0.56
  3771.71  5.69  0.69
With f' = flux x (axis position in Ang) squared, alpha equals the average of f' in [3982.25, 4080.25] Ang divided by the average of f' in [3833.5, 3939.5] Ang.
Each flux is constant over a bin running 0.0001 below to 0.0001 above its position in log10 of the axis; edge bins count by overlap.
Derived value 1.2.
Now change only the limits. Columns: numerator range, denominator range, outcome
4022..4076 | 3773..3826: 1.29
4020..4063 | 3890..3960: 1.18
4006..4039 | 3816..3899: 1.27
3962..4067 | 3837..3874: 1.13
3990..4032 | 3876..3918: 1.24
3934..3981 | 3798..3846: 0.93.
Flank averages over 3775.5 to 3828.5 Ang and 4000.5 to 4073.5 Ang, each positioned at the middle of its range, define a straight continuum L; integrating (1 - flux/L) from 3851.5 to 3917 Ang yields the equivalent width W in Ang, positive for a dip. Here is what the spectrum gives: 2.0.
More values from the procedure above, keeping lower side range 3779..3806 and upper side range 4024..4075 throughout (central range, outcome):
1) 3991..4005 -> -1.5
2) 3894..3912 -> 0.3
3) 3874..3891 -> 0.8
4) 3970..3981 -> 4.2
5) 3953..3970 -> 5.3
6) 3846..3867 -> 0.6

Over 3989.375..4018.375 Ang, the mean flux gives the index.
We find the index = 7.2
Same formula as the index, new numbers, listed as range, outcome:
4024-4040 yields 6.89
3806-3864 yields 6.03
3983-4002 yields 7.12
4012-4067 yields 6.86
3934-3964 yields 6.15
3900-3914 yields 6.39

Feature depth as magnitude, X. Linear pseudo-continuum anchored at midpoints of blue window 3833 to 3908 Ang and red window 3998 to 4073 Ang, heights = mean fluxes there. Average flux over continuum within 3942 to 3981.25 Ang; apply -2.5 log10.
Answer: 0.288 mag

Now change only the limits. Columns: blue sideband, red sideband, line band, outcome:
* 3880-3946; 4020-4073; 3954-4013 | 0.153 mag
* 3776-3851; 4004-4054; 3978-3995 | 0.188 mag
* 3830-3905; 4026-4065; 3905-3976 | 0.108 mag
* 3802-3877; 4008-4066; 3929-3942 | 0.015 mag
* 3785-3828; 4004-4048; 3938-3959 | 0.065 mag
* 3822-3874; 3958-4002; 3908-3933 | -0.114 mag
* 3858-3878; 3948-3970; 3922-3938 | -0.171 mag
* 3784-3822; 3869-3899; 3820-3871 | -0.016 mag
